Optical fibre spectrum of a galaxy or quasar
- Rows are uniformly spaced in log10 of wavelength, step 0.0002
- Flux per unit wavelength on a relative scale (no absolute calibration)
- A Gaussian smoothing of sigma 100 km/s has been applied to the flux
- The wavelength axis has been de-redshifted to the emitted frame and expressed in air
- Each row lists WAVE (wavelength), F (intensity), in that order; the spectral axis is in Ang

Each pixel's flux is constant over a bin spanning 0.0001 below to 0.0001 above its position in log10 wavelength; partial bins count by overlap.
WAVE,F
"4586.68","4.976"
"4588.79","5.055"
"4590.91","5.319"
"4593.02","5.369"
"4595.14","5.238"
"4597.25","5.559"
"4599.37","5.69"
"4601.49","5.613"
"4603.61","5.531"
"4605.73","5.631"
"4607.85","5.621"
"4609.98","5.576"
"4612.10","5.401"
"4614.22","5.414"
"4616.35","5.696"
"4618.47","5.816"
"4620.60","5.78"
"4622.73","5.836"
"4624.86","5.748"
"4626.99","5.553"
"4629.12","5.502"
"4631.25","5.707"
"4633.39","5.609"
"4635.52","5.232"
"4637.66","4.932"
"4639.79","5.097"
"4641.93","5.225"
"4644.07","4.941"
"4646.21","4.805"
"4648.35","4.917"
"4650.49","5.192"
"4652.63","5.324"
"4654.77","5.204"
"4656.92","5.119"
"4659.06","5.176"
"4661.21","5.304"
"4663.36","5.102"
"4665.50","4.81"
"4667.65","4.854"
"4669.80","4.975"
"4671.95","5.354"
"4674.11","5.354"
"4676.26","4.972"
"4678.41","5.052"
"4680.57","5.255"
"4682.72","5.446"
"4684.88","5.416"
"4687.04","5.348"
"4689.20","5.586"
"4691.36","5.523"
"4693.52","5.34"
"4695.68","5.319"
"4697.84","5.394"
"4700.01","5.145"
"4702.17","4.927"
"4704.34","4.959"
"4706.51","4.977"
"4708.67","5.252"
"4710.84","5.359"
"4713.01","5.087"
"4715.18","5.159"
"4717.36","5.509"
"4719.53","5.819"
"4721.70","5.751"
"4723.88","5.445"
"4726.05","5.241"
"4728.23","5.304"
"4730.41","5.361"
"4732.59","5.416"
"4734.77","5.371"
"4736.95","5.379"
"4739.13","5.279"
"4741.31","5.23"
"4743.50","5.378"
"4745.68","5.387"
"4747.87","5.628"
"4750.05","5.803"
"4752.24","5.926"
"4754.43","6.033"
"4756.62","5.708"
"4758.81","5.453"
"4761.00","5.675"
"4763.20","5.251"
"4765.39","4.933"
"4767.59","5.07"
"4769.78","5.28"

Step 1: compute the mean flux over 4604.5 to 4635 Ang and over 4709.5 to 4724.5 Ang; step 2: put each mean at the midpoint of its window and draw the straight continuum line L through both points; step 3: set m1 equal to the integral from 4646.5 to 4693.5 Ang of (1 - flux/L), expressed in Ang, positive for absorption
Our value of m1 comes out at 2.8 Ang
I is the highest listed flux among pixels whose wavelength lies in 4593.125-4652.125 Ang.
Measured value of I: 5.836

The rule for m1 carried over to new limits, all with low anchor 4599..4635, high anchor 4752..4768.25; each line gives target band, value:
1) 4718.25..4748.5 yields 0.51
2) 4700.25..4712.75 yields 1.00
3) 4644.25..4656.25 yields 1.10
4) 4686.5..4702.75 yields 0.64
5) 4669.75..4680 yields 0.75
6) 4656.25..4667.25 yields 0.98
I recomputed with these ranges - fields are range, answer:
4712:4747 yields 5.819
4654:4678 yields 5.354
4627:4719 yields 5.707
